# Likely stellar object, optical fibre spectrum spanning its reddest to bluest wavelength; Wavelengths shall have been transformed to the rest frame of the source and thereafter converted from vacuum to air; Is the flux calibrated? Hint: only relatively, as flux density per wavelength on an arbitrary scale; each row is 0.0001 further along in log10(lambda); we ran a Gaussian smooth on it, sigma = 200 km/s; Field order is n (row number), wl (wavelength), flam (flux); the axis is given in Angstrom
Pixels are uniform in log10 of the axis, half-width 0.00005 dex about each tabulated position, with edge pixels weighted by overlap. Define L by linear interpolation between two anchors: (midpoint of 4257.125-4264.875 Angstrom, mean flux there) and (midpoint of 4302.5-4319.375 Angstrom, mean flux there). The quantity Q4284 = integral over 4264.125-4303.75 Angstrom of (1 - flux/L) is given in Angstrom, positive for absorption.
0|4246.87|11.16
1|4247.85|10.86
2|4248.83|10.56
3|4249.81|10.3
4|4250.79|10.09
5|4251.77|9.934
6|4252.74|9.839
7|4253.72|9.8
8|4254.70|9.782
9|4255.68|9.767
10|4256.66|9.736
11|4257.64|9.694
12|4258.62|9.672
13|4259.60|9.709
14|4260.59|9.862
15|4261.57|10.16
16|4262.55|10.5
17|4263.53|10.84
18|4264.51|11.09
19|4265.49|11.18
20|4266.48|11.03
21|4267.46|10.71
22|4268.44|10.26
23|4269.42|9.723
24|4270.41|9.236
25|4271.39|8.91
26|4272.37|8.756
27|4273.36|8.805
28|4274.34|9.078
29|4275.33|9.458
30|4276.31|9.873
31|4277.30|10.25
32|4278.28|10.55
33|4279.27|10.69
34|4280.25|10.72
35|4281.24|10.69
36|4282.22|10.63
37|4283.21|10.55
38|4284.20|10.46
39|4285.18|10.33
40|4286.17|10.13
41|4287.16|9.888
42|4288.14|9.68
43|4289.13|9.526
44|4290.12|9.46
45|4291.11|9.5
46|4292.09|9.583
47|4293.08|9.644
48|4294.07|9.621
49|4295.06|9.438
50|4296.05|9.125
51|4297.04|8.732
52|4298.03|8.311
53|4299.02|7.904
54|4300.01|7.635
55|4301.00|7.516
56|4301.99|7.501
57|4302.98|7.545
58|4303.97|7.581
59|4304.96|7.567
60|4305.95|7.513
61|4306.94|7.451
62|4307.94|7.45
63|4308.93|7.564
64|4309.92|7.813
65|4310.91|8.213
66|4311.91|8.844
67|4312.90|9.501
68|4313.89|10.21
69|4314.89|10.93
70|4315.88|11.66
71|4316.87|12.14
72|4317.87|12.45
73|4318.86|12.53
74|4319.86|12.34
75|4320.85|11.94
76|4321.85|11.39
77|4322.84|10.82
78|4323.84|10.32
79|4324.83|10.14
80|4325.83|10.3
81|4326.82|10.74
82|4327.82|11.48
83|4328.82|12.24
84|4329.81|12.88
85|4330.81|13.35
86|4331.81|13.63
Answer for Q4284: 0.7 Angstrom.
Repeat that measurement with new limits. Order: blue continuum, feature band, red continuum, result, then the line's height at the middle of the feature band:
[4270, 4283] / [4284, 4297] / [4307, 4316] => -0.3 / 9.48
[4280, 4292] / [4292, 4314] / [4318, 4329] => 4.8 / 10.6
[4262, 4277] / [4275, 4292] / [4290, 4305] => -1.6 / 9.26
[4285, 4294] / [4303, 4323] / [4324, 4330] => 1.8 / 10.6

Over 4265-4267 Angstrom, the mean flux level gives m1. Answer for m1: 11.1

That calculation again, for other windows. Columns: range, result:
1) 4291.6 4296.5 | 9.48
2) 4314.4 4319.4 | 11.9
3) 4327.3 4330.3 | 12.2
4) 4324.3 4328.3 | 10.7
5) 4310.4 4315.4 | 9.54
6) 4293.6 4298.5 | 9.04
